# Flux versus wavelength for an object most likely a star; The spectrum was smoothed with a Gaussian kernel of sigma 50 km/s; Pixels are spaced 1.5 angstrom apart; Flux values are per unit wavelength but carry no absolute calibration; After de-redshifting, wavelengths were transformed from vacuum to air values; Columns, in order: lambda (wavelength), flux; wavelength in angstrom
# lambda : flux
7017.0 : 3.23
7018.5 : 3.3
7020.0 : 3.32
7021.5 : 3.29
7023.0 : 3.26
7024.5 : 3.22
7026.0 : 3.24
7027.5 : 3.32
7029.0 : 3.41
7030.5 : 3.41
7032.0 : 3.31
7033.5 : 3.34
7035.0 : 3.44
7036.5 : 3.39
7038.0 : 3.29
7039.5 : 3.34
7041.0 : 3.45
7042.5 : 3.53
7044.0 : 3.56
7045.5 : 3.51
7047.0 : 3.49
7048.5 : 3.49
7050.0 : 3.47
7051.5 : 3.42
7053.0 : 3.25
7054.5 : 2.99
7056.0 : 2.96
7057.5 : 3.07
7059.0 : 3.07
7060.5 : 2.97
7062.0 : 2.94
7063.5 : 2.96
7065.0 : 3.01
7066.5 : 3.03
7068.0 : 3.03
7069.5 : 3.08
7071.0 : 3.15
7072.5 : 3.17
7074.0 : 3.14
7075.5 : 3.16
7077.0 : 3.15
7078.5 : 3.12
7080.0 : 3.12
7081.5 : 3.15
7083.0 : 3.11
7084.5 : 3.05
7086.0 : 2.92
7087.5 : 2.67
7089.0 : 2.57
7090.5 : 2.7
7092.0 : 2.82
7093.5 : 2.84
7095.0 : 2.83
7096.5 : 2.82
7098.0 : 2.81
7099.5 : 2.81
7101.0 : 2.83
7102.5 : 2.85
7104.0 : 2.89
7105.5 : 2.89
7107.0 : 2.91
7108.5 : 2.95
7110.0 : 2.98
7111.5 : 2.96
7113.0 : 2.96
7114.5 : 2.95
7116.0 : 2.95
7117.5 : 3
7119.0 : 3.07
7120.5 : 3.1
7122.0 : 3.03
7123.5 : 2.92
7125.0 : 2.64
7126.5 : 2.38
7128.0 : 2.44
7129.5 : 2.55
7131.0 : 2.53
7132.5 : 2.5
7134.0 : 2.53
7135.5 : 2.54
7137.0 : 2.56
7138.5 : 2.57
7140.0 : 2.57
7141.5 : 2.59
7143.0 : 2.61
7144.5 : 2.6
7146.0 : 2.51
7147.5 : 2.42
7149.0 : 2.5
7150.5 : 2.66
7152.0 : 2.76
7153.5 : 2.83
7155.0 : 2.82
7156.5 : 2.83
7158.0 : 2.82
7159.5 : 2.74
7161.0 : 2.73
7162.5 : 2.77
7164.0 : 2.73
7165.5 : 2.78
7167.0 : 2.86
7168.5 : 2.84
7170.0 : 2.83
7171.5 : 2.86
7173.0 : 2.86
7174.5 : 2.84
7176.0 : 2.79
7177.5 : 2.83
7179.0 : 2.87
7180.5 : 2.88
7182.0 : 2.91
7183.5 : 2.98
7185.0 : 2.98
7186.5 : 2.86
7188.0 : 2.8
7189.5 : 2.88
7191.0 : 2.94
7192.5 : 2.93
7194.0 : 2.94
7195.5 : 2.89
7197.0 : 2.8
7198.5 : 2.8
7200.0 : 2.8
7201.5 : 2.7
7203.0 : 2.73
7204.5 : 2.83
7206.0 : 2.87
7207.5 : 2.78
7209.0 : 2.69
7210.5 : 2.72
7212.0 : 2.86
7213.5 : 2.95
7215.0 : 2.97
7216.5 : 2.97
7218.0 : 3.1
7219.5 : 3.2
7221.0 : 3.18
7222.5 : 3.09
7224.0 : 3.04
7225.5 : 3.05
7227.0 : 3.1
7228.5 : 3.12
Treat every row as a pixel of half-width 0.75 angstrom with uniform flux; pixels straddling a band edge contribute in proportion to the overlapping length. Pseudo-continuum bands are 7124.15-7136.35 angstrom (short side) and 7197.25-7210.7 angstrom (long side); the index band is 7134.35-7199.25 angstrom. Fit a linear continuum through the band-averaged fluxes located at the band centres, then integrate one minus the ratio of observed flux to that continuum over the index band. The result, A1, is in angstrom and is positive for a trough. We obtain -3.0 angstrom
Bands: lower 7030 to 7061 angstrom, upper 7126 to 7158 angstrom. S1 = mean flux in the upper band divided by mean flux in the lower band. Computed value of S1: 0.8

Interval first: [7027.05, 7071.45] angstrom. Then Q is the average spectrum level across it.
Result 3.26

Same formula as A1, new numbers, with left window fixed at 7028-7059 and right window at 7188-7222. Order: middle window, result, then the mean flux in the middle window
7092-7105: 1.45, 2.84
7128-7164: 5.00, 2.63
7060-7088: 1.79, 3.05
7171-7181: 0.42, 2.85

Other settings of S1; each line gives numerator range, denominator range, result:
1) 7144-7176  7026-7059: 0.82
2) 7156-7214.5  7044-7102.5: 0.93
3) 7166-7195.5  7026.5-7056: 0.85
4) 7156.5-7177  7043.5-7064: 0.87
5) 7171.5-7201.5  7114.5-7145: 1.07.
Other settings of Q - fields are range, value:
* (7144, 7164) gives 2.69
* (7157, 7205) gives 2.84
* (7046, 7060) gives 3.25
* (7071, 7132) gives 2.9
